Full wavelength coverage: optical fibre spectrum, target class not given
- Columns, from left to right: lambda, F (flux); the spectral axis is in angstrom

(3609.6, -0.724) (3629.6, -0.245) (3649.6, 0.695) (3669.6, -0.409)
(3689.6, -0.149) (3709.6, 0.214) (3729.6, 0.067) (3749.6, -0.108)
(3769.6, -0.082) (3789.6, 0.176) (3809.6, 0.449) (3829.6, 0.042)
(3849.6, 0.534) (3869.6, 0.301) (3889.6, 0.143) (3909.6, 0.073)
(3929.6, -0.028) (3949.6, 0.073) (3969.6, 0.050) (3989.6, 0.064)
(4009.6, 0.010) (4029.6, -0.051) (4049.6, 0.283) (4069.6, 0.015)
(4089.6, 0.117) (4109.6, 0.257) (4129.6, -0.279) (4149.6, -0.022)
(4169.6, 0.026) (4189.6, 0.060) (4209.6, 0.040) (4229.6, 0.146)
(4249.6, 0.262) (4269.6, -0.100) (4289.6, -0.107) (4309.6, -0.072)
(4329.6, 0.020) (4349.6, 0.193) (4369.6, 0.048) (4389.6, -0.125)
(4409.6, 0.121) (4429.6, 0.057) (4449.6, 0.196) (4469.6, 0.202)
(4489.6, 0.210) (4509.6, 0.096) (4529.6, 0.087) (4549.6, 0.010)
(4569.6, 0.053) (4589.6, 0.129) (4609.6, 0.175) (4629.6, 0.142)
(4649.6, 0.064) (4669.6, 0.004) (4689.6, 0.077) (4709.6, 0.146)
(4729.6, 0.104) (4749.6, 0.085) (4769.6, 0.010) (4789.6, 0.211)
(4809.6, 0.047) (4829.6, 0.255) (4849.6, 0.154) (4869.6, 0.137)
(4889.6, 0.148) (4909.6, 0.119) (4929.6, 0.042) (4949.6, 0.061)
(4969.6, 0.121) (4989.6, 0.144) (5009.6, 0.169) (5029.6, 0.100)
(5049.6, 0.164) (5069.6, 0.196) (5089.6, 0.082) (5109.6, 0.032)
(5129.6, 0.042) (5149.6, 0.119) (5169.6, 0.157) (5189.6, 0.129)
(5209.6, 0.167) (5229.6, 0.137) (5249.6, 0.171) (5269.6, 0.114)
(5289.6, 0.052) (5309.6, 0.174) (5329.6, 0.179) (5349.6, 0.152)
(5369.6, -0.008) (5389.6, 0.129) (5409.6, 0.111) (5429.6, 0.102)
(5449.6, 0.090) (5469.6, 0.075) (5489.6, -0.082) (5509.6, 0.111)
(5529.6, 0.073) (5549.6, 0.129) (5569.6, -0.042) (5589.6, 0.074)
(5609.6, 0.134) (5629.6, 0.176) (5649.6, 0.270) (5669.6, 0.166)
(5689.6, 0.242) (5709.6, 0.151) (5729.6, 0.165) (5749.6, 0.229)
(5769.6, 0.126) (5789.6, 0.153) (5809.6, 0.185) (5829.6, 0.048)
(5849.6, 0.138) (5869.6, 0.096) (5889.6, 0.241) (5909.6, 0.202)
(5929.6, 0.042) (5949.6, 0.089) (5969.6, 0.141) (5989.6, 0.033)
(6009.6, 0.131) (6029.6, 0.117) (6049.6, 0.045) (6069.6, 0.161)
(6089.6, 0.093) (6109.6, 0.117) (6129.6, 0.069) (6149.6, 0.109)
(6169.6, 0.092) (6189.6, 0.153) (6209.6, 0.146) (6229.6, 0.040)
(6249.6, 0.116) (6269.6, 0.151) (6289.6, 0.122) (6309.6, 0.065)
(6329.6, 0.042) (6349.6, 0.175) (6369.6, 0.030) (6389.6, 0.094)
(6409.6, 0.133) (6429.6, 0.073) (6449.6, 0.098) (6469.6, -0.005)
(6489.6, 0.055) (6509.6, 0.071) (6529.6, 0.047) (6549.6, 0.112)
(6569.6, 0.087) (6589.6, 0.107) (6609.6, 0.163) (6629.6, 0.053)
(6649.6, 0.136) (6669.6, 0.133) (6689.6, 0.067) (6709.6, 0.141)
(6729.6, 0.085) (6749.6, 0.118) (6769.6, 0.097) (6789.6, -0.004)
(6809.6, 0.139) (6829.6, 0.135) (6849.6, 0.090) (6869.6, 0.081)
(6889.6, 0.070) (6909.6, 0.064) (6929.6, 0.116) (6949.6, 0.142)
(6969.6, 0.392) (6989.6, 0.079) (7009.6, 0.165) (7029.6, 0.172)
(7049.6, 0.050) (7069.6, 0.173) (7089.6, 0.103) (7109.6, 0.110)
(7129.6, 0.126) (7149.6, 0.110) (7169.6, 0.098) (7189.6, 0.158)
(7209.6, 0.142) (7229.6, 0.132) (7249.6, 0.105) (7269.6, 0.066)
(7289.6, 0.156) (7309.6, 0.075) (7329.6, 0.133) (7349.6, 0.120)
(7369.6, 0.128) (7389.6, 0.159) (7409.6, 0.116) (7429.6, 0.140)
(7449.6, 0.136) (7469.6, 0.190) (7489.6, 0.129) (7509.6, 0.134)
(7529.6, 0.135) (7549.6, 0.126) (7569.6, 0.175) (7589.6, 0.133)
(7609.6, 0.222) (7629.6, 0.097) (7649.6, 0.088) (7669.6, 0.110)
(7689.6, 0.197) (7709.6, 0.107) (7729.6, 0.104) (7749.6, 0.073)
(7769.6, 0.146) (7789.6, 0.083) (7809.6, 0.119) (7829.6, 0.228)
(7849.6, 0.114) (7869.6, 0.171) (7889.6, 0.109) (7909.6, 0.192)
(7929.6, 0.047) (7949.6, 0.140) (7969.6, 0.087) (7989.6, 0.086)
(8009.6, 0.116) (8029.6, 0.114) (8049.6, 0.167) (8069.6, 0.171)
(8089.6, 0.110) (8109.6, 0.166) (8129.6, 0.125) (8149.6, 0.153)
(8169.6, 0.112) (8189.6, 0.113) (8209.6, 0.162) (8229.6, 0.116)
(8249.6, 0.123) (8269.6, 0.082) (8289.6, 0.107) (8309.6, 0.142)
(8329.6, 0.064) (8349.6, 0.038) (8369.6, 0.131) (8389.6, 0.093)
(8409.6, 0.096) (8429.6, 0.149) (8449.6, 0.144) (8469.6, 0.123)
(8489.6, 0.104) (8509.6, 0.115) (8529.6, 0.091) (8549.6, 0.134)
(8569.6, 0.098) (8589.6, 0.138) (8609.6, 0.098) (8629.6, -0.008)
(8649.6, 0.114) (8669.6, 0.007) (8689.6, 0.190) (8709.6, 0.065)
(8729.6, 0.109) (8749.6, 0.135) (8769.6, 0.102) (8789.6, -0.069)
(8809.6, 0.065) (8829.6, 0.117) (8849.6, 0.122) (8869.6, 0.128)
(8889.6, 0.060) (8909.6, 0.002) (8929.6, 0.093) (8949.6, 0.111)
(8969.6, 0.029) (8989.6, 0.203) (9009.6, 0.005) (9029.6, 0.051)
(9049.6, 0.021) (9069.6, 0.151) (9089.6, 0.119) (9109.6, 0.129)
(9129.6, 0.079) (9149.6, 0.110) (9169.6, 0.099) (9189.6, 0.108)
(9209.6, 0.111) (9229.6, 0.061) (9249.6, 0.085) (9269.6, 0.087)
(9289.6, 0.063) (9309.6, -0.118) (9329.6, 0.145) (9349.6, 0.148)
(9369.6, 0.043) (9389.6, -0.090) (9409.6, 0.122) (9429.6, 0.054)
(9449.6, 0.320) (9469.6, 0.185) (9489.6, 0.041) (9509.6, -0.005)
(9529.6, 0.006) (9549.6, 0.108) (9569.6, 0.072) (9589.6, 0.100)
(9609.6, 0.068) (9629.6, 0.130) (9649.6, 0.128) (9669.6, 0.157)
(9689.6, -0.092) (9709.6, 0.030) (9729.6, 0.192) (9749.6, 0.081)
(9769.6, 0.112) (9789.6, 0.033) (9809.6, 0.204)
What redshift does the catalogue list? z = 0.87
